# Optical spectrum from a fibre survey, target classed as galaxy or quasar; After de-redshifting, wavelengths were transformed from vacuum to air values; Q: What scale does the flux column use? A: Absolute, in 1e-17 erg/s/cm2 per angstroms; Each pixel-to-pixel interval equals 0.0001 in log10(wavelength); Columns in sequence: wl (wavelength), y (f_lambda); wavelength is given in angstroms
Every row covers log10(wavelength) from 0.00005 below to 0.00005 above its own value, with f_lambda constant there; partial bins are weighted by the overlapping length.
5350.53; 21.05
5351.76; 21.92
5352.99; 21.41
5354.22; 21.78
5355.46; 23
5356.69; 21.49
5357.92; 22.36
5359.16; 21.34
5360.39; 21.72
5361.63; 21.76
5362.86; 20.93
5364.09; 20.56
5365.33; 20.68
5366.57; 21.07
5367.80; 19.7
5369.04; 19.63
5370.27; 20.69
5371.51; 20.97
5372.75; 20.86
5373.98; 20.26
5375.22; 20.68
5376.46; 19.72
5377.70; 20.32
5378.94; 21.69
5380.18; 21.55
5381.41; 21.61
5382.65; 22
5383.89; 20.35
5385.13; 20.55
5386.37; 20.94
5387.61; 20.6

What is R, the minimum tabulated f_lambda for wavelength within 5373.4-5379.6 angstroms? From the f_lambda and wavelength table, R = 19.72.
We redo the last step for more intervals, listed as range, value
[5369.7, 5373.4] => 20.69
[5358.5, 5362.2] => 21.34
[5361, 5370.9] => 19.63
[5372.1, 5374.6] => 20.26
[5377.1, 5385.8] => 20.32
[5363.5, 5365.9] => 20.56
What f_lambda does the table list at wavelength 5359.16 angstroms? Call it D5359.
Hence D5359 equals 21.34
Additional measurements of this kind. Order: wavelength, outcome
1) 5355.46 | 23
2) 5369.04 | 19.63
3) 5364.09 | 20.56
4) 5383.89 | 20.35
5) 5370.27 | 20.69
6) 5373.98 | 20.26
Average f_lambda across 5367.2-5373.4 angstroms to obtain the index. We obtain 20.4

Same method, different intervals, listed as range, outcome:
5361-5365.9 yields 21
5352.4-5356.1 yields 22.1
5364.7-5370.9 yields 20.3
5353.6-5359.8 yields 22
